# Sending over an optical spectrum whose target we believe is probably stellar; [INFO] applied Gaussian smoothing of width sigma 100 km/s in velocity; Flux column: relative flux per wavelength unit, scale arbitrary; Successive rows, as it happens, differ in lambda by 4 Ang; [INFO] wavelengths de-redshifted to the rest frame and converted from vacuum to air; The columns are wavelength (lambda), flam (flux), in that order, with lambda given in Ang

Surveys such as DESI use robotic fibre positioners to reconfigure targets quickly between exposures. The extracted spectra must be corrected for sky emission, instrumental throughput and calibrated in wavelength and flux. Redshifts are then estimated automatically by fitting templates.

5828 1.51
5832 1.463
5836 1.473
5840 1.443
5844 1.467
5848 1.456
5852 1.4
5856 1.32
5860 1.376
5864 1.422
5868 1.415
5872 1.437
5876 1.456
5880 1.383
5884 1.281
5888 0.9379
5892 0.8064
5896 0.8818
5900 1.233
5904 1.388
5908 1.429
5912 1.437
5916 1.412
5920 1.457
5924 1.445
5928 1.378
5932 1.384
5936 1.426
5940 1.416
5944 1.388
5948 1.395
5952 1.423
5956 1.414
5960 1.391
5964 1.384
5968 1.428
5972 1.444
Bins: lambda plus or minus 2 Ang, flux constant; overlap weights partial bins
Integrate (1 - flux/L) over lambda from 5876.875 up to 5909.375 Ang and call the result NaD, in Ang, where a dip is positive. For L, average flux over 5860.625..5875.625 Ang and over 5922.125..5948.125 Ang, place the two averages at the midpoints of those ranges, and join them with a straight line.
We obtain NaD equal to 5.6 Ang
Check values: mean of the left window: 1.42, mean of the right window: 1.41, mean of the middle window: 1.17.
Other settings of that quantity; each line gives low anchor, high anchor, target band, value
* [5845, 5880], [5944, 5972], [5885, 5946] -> 4.94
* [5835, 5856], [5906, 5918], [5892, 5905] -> 3.03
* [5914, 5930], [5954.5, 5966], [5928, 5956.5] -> 0.09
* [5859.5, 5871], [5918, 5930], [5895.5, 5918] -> 1.55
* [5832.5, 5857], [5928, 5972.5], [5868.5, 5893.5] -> 3.28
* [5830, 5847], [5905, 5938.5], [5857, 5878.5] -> 0.46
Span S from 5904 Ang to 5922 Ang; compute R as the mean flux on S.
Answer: 1.43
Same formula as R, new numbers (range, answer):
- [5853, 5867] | 1.38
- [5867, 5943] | 1.32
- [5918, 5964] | 1.41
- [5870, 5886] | 1.39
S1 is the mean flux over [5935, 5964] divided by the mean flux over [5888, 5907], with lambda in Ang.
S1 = 1.30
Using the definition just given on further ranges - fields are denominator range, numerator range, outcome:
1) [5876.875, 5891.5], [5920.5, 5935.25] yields 1.19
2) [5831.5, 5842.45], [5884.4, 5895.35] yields 0.64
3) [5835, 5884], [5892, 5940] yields 0.94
